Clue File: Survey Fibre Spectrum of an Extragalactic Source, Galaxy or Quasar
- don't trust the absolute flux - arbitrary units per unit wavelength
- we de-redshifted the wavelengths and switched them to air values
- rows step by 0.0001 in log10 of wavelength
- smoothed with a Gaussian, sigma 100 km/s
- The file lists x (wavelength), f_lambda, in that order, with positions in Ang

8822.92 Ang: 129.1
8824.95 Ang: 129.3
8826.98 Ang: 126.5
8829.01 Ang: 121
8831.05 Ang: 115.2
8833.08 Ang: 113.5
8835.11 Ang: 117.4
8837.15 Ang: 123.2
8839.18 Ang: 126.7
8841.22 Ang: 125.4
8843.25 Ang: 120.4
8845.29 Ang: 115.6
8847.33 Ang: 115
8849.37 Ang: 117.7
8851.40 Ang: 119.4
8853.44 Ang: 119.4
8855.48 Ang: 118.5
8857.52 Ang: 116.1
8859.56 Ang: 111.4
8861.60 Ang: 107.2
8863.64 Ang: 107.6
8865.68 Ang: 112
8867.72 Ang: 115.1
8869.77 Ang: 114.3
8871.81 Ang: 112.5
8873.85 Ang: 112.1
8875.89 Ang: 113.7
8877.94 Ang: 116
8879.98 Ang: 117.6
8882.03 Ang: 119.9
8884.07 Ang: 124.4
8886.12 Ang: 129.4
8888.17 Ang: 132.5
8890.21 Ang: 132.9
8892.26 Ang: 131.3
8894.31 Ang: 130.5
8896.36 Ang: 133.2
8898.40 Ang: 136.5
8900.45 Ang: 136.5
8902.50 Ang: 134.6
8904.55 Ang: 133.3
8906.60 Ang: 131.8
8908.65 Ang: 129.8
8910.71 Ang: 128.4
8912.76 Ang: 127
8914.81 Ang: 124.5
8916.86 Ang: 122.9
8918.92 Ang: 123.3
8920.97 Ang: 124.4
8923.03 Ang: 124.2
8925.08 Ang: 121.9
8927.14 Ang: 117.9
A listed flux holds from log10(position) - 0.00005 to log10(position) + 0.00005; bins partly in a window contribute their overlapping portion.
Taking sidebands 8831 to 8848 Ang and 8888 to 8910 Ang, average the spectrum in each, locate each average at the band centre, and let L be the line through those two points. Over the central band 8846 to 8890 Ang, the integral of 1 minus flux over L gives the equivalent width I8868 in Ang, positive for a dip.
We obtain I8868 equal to 3.11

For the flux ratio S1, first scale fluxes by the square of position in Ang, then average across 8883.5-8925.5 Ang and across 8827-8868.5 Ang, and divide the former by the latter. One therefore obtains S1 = 1.12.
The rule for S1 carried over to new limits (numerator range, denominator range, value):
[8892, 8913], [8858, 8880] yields 1.18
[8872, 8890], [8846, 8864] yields 1.06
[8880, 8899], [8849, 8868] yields 1.14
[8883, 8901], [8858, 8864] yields 1.21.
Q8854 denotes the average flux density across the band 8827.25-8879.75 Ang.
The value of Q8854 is 116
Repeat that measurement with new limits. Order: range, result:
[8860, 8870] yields 111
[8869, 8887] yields 118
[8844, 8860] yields 117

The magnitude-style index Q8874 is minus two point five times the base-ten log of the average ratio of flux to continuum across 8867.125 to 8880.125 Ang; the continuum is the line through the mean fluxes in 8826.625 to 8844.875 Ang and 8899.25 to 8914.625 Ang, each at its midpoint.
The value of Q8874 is 0.11 mag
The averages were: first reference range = 121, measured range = 114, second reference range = 131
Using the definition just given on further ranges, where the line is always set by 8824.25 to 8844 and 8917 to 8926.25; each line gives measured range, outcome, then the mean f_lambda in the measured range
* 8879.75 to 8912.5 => -0.07 mag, 130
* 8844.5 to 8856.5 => 0.04 mag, 118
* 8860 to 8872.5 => 0.10 mag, 111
